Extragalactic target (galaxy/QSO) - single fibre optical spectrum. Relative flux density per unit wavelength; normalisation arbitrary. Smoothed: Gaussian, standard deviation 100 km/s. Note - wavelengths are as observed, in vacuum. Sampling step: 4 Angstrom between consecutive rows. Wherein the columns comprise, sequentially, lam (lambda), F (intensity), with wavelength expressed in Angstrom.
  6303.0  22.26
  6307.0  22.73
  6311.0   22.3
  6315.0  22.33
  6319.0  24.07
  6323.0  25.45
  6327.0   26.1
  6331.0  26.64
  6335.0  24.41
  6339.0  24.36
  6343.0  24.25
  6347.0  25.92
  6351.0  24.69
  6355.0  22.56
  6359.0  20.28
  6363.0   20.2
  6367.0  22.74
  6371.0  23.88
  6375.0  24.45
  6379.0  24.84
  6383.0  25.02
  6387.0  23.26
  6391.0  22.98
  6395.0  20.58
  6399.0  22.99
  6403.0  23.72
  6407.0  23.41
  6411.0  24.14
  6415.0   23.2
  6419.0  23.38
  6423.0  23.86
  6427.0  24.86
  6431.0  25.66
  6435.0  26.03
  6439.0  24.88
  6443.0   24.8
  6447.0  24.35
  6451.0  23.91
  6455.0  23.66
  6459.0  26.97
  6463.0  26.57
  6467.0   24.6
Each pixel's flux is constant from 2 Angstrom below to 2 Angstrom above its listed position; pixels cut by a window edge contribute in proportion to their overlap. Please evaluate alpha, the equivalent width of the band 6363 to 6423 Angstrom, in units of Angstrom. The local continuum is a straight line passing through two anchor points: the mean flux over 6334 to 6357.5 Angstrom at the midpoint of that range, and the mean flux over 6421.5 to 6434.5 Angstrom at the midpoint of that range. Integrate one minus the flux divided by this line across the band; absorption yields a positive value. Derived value 3.16 Angstrom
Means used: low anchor 24.3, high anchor 25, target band 23.4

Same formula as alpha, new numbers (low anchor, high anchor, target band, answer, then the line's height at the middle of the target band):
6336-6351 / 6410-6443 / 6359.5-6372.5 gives 1.44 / 24.7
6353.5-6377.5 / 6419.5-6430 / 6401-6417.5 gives 0.16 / 23.8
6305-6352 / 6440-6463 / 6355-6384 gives 1.93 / 24.6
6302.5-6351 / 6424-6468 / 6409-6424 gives 0.77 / 24.9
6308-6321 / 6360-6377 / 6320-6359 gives -3.22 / 22.8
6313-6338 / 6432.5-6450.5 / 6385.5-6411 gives 2.02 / 24.9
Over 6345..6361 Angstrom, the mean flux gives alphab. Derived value 23.4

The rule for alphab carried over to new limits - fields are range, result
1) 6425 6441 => 25.4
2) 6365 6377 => 23.7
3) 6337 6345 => 24.3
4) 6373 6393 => 24.1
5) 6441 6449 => 24.6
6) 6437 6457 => 24.3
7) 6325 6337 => 25.7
